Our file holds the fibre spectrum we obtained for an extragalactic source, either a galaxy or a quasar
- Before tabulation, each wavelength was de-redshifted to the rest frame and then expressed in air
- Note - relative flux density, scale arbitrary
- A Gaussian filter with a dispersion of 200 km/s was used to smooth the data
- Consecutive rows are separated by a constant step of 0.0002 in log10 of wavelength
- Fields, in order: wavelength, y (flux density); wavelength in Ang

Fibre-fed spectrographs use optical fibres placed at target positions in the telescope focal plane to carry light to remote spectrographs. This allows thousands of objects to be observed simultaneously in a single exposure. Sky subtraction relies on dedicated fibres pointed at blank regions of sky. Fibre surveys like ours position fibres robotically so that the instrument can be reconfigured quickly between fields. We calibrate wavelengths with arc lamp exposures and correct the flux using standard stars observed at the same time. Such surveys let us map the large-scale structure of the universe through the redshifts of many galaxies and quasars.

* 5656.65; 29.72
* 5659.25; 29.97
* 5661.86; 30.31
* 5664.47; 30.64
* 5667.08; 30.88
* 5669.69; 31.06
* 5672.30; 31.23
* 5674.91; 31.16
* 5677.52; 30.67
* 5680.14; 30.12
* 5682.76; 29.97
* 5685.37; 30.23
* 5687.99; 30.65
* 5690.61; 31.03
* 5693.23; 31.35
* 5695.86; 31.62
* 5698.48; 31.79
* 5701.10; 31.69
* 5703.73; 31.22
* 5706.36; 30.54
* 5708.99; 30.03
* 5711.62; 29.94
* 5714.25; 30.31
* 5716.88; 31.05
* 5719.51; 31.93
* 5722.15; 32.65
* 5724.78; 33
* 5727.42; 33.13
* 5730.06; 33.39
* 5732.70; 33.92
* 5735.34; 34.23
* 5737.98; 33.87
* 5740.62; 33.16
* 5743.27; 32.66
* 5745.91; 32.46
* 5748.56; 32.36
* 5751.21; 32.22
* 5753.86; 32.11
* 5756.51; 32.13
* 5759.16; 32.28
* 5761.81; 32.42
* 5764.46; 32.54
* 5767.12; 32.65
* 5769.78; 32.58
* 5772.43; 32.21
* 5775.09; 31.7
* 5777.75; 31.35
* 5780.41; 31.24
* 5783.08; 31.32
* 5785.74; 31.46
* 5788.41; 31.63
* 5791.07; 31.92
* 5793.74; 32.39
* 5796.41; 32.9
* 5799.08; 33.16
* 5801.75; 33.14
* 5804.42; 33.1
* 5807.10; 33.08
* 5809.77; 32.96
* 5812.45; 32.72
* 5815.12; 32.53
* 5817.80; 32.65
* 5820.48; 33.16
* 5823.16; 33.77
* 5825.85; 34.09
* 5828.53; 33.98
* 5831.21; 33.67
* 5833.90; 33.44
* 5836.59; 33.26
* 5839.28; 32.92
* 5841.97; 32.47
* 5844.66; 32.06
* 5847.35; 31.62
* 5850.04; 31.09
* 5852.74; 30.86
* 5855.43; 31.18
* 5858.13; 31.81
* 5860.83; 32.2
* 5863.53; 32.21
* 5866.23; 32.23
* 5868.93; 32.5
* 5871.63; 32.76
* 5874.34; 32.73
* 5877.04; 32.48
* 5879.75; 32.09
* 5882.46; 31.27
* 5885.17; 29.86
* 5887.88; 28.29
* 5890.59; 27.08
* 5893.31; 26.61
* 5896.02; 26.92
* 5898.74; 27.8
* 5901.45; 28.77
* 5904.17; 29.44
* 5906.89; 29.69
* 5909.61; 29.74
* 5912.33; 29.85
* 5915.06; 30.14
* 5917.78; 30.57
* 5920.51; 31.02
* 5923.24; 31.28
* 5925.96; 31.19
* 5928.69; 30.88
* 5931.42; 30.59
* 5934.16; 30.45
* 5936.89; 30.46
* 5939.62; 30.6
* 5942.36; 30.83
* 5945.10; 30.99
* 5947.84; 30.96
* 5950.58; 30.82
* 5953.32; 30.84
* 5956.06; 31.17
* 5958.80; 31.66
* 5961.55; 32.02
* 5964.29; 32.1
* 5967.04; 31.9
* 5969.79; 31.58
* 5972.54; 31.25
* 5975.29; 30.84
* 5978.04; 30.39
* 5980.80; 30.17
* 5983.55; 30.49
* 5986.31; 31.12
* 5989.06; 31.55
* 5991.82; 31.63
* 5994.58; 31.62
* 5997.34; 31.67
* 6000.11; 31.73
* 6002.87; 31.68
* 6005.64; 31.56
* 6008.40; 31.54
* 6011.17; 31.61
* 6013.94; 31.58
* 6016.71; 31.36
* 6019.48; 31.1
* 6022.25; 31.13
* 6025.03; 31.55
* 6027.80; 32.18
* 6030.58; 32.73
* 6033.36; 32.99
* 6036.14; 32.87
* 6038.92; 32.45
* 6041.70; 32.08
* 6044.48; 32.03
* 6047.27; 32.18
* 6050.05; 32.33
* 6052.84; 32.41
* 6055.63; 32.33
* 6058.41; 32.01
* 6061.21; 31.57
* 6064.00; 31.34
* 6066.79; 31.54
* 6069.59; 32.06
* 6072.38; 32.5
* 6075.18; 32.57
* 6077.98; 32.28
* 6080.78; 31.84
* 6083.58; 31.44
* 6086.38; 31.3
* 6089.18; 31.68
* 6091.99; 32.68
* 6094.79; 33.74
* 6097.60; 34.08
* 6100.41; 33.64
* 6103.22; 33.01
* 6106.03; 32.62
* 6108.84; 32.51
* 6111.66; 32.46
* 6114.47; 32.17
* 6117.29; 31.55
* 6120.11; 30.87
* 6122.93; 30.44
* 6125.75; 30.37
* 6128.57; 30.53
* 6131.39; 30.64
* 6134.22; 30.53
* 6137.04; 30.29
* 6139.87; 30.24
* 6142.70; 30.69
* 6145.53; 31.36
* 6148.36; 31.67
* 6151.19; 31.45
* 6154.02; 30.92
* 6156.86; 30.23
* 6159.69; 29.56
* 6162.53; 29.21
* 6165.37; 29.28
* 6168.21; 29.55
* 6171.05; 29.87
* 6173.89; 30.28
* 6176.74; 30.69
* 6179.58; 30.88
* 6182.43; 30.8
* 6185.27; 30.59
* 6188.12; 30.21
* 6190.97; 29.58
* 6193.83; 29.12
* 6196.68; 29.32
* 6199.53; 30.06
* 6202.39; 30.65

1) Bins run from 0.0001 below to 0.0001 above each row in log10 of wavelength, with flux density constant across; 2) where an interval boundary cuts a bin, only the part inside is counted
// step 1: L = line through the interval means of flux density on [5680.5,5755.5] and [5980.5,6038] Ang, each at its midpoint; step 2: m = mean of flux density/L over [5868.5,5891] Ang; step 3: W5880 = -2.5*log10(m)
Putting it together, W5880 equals 0.02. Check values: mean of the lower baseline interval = 31.9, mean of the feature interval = 31.1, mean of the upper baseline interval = 31.6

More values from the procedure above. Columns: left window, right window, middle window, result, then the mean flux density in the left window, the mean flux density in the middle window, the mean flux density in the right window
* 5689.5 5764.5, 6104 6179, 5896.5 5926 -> 0.06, 32.1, 29.8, 30.8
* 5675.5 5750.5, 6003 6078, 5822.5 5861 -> -0.02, 31.7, 32.5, 32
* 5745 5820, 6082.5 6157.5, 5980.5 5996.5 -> 0.02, 32.3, 31.2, 31.6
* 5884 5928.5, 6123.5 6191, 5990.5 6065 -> -0.07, 29.3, 31.9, 30.4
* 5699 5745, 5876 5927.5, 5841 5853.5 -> -0.04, 32.2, 31.6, 29.7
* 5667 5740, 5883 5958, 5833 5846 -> -0.08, 31.6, 32.8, 29.9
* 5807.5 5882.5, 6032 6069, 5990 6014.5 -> 0.02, 32.6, 31.6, 32.2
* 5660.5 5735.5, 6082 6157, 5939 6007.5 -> 0.01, 31.3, 31.3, 31.6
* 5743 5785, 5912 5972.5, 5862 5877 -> -0.03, 32.1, 32.5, 31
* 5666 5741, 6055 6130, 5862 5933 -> 0.05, 31.6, 30.3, 32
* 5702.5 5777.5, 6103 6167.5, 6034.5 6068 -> -0.03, 32.2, 32.1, 30.9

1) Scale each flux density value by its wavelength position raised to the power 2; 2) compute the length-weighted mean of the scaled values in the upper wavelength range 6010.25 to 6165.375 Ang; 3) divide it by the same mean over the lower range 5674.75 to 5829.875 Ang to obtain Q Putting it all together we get 1.10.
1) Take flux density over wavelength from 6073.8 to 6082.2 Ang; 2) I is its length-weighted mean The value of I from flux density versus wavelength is 32.2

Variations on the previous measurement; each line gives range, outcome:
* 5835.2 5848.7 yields 32.5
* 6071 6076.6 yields 32.5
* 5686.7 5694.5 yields 31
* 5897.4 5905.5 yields 28.7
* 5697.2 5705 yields 31.6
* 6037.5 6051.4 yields 32.2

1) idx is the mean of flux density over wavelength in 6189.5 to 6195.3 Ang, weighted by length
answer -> 29.3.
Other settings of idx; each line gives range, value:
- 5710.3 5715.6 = 30.1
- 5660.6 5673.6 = 30.8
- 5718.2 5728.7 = 32.7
